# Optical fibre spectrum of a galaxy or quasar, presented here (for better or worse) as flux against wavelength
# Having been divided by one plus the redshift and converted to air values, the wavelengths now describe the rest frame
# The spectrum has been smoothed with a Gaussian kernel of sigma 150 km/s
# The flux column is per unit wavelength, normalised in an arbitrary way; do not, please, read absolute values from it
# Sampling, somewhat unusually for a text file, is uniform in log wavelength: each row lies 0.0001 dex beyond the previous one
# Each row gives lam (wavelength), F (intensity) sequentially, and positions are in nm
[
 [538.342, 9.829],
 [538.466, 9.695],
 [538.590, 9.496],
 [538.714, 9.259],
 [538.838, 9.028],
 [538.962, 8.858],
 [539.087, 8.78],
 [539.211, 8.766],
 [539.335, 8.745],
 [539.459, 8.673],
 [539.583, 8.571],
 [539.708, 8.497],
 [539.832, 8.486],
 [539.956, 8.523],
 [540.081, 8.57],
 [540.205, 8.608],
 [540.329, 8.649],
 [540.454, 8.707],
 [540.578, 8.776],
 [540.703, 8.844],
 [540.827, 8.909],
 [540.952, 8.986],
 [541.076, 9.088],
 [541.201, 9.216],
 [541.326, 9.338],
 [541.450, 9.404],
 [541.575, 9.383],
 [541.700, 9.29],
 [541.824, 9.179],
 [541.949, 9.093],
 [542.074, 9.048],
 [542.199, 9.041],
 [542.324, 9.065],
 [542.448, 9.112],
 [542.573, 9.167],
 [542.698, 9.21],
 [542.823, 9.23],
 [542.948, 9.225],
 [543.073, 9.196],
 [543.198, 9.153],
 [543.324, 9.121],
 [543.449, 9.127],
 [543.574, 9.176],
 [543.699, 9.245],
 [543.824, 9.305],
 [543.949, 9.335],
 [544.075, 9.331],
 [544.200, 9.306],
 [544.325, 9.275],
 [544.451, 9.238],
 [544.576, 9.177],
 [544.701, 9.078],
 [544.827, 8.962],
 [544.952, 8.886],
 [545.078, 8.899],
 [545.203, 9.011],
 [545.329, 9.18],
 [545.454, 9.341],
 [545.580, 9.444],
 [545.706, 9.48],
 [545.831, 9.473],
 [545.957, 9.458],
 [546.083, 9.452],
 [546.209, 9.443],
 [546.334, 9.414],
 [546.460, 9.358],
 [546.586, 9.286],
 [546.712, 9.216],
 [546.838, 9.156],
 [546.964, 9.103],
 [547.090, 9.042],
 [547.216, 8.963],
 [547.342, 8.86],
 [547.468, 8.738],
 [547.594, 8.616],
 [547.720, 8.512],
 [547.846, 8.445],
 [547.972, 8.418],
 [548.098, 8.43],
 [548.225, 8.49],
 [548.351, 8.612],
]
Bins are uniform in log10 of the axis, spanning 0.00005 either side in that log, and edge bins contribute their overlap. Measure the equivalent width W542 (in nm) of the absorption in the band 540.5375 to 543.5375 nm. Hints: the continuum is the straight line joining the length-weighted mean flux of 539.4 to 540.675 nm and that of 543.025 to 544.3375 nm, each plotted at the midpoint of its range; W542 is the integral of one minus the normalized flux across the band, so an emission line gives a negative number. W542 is -0.063 nm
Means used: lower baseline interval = 8.61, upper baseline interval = 9.23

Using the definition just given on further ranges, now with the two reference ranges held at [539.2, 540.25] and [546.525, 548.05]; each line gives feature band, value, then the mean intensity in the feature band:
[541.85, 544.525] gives -0.145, 9.19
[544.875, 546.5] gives -0.090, 9.29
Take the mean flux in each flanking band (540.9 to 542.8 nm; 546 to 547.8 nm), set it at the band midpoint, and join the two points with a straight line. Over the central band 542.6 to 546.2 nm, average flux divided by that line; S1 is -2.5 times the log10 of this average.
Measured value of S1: -0.01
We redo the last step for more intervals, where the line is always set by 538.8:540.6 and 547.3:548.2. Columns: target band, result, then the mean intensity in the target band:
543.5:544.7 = -0.079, 9.26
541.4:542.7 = -0.065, 9.18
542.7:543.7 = -0.067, 9.18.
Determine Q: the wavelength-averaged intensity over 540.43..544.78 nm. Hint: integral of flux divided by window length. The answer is 9.16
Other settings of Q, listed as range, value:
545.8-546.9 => 9.35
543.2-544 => 9.21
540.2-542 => 9.05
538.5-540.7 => 8.78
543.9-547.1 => 9.24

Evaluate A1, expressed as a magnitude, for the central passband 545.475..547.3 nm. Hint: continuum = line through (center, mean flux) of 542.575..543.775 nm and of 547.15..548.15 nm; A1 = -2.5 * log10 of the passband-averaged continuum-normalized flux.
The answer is -0.06 mag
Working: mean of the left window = 9.19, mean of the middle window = 9.3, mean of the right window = 8.63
